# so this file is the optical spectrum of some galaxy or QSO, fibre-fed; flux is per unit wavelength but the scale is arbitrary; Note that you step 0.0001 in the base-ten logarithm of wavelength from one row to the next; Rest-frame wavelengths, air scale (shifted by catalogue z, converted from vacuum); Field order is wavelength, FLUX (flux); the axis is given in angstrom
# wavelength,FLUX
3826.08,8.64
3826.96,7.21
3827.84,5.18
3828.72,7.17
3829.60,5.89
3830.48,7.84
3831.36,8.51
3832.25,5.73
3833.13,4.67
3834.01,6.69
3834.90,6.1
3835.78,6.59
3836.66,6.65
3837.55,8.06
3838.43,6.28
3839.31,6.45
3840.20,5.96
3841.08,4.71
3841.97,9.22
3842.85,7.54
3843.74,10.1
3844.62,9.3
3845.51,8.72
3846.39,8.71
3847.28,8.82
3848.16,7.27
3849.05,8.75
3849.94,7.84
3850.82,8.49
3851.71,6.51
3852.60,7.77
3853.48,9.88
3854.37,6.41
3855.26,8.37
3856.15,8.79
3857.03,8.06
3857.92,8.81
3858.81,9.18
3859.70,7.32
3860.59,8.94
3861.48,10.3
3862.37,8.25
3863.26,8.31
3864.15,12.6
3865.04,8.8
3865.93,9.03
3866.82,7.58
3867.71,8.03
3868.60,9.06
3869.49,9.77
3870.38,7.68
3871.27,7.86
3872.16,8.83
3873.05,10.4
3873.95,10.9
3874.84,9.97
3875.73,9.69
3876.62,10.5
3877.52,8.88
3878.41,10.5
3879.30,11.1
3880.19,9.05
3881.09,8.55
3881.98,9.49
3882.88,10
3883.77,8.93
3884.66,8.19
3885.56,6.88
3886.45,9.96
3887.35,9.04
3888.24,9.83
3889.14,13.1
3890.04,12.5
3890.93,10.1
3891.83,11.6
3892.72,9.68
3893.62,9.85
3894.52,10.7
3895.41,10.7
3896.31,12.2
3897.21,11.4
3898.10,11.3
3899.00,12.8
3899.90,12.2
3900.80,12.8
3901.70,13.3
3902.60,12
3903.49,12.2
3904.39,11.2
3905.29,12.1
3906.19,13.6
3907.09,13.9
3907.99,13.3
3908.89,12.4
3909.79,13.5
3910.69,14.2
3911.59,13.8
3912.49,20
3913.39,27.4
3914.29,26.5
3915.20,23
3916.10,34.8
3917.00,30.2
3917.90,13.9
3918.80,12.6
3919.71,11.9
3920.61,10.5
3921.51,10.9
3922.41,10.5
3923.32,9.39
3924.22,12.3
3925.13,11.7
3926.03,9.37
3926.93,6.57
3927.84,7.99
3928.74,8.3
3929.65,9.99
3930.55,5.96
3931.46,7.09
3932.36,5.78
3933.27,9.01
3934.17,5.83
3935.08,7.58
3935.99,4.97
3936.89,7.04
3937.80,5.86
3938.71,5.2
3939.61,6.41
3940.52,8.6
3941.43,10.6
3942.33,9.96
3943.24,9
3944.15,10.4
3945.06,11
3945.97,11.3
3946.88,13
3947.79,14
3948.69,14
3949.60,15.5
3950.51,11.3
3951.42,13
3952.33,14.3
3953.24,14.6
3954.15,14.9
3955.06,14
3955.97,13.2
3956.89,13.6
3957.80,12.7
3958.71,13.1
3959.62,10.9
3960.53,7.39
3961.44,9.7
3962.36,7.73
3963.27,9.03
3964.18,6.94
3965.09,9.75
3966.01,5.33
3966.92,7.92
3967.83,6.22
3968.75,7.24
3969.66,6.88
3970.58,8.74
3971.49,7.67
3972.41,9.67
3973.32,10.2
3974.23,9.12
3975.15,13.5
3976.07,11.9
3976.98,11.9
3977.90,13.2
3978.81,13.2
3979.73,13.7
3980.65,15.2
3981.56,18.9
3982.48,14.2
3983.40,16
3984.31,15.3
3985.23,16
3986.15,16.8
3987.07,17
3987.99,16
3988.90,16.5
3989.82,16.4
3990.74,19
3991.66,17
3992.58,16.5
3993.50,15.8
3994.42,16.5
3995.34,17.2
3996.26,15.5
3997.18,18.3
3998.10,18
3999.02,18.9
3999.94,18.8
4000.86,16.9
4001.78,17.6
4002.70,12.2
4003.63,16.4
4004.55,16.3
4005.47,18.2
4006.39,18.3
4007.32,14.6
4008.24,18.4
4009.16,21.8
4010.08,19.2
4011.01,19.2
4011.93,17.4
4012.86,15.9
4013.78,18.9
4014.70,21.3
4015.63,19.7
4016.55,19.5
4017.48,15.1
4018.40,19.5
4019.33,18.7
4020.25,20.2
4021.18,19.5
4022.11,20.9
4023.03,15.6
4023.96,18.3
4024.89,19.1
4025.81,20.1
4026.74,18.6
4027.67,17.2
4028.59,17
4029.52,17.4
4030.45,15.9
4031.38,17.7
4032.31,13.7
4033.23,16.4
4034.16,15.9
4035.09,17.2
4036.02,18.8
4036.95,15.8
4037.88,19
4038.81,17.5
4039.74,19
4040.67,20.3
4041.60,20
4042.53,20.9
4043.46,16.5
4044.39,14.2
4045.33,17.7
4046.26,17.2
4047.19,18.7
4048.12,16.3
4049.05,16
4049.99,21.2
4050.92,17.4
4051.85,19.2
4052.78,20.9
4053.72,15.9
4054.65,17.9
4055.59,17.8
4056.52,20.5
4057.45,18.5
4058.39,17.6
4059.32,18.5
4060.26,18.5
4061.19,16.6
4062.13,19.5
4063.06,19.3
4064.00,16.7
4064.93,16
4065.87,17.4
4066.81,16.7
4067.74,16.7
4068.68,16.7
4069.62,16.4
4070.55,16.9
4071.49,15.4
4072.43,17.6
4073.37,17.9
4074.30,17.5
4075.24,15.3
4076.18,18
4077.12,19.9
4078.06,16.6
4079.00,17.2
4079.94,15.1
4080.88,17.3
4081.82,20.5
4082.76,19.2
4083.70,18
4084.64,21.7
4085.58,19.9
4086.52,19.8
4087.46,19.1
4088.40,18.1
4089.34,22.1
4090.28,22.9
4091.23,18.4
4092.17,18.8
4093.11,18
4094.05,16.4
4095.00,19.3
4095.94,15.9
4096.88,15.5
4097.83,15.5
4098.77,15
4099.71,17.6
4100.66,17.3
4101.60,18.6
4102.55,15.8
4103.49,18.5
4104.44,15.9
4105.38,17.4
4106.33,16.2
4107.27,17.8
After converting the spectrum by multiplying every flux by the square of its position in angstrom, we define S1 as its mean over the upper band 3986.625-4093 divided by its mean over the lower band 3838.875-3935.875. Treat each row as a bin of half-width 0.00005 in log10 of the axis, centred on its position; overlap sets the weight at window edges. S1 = 1.81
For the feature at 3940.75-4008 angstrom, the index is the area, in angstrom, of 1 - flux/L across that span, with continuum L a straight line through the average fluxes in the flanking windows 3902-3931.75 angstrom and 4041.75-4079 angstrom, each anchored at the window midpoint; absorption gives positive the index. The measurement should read 9.7 angstrom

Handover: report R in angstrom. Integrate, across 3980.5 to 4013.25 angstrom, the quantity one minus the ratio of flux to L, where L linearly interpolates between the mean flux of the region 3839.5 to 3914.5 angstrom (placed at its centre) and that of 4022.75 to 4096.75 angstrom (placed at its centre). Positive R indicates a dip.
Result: -3.64 angstrom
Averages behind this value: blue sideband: 10.4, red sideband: 17.9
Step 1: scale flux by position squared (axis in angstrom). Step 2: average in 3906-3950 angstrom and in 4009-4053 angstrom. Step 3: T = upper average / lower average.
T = 1.57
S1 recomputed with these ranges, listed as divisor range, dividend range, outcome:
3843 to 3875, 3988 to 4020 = 2.17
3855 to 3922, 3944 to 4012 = 1.22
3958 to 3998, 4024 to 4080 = 1.44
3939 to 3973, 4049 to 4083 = 1.79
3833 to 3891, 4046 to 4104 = 2.30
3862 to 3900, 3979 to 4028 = 1.88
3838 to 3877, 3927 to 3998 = 1.43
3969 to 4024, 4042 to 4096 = 1.16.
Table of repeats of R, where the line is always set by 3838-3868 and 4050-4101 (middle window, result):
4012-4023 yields -2.4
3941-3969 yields 3.6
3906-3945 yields -3.0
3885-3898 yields -0.8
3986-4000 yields -2.7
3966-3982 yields 3.4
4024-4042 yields -1.8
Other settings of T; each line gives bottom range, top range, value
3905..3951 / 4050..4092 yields 1.60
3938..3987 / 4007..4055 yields 1.64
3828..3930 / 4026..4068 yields 1.84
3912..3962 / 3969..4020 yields 1.35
